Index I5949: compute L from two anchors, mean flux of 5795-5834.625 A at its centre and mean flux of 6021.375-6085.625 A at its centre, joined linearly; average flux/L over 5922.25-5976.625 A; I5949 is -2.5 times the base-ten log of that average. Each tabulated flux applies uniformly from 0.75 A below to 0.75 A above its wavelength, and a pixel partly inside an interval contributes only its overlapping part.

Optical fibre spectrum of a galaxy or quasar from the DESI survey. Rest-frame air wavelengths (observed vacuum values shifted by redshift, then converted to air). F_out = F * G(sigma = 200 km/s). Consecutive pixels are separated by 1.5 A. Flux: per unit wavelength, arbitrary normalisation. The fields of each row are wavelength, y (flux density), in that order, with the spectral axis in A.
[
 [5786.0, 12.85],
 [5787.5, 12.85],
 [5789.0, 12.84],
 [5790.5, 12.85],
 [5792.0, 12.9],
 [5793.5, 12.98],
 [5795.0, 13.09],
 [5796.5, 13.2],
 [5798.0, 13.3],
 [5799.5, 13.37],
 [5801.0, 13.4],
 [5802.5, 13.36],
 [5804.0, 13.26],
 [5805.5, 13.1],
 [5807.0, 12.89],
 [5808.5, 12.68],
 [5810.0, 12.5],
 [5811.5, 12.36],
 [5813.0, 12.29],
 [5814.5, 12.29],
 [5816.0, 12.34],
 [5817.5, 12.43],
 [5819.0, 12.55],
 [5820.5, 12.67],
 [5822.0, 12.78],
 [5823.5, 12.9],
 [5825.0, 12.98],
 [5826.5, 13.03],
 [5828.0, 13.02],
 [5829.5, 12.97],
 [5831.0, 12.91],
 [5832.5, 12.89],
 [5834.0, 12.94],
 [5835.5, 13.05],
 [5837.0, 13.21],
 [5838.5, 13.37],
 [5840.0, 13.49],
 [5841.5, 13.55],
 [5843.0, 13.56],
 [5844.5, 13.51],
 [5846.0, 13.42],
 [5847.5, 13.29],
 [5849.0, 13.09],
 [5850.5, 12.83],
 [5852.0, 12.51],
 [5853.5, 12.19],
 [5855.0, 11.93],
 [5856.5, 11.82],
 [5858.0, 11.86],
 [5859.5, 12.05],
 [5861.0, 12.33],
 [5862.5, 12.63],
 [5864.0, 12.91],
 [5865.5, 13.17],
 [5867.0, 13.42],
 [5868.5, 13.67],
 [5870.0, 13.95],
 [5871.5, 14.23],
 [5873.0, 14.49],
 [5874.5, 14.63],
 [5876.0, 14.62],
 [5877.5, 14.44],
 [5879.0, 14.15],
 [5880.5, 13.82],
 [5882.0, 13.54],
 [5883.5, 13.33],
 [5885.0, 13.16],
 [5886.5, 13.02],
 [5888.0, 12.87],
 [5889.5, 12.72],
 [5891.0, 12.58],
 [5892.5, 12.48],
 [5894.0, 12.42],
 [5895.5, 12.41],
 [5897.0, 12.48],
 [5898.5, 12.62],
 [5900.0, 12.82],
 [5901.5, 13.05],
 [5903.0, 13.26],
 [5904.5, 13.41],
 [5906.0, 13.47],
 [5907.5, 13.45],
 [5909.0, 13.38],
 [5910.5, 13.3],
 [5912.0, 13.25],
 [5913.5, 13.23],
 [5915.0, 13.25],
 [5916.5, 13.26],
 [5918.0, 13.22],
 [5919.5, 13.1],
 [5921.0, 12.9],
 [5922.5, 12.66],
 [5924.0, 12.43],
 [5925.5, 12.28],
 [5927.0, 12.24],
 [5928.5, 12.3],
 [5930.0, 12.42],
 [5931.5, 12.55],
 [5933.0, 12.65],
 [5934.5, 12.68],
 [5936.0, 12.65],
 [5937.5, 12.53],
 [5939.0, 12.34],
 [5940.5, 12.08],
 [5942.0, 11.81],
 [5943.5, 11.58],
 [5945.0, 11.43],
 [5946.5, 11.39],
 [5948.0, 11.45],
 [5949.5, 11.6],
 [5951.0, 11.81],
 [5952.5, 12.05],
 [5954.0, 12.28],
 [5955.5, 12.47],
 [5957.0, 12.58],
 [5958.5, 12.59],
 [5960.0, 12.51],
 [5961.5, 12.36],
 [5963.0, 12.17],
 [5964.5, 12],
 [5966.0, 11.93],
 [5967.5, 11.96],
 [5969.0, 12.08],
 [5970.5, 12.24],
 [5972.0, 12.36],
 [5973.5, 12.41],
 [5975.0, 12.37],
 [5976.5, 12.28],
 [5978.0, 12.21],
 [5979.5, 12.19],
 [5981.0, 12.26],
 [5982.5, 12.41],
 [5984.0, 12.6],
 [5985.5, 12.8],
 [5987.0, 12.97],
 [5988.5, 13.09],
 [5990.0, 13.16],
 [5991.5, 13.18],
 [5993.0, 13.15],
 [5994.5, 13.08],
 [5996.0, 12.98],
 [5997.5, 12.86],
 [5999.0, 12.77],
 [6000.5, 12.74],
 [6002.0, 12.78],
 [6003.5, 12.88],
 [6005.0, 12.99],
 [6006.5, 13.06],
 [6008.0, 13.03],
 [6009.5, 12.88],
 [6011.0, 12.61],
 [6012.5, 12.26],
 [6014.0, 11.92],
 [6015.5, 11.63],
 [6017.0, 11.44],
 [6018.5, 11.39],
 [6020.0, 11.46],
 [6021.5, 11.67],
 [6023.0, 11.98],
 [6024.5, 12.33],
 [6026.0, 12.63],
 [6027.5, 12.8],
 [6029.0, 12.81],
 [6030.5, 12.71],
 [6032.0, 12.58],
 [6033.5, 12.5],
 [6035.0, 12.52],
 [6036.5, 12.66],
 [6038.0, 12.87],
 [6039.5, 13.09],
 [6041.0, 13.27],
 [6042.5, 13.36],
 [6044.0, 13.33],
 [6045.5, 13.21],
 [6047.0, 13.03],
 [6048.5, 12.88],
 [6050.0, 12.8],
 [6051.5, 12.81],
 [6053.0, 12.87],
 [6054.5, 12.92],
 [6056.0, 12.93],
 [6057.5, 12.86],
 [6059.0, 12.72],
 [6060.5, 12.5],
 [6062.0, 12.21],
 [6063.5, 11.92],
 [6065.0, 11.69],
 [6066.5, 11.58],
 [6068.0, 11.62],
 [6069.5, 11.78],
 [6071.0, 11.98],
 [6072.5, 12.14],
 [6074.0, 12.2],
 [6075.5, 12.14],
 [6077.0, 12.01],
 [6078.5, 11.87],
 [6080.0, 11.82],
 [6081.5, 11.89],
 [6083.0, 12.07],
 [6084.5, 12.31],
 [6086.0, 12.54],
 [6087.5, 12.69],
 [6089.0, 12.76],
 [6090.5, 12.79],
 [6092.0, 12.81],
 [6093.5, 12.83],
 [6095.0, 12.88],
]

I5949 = 0.04 mag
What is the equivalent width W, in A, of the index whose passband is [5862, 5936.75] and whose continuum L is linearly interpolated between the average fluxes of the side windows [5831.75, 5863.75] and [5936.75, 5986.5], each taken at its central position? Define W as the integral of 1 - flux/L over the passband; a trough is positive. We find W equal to -3.6 A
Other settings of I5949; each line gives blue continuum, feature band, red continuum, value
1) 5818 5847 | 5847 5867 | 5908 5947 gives 0.04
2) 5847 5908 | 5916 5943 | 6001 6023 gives 0.02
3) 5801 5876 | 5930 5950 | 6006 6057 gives 0.06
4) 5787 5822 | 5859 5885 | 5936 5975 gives -0.09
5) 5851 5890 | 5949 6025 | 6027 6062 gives 0.05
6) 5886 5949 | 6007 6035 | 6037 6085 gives 0.02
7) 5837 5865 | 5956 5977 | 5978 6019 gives 0.03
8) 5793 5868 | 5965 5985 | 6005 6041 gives 0.02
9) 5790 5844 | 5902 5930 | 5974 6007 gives -0.01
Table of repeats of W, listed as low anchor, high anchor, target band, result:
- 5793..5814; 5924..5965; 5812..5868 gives -0.21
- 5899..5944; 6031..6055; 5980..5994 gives 0.02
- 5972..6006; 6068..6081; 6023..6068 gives -1.64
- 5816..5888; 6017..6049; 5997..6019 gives 0.31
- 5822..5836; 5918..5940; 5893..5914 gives -0.60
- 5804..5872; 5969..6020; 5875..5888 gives -0.95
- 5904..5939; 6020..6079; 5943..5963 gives 1.20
